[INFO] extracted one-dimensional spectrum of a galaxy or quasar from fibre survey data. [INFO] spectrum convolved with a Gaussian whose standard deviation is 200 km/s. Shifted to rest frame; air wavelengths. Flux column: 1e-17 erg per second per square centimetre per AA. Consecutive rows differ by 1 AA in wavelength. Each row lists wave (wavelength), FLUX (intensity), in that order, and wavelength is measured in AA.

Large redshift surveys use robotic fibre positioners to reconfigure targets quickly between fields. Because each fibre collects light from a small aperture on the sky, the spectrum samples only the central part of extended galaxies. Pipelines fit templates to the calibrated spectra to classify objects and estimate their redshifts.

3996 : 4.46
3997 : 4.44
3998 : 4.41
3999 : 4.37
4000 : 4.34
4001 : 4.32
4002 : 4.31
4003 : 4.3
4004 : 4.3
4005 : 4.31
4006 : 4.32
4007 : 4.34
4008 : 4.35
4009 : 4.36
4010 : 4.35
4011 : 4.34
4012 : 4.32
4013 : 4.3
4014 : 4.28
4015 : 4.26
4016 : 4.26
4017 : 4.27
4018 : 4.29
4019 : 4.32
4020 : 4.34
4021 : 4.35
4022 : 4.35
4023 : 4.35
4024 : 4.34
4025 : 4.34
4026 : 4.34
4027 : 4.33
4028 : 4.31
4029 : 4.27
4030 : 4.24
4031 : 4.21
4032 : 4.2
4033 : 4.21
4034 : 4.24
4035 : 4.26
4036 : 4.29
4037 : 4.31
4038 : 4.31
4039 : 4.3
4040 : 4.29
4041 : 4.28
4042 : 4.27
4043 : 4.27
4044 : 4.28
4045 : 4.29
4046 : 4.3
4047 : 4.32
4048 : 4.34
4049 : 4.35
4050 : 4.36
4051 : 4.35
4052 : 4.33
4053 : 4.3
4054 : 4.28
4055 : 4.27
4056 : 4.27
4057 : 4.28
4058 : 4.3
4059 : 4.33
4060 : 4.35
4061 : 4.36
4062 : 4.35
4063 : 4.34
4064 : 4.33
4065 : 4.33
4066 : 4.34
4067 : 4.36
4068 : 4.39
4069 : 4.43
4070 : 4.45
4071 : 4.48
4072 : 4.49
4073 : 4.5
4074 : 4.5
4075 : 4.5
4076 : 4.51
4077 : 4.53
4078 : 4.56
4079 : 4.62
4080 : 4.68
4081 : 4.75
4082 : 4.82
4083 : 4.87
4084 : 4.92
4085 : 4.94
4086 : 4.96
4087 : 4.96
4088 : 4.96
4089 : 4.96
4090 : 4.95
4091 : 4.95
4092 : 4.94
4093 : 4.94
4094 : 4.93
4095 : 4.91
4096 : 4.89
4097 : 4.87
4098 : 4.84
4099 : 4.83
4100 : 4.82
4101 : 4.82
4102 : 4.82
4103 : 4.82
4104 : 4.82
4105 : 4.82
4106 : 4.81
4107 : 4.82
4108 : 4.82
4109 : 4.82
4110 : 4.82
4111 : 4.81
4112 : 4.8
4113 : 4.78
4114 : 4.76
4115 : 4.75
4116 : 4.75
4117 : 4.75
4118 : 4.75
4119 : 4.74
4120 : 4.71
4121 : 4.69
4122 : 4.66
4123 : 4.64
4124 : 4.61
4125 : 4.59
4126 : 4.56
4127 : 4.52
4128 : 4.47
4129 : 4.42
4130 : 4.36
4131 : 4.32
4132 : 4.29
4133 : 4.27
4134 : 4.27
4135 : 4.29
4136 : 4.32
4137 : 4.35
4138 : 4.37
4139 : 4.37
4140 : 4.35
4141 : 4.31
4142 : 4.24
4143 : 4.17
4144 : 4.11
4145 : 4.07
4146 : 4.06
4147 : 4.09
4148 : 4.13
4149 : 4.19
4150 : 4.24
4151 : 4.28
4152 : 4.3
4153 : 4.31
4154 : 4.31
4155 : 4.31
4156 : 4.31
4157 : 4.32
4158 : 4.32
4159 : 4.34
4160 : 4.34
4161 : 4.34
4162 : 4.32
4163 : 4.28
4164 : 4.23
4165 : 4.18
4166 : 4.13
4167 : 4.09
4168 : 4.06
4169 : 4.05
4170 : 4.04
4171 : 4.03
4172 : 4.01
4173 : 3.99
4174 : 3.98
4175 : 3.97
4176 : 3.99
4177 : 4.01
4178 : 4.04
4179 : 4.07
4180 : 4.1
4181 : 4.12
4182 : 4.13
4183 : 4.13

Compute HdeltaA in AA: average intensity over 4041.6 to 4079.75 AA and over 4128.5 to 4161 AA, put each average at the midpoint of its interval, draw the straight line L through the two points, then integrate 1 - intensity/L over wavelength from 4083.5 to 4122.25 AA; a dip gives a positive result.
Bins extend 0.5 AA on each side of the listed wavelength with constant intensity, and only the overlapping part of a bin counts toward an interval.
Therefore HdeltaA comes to -4.6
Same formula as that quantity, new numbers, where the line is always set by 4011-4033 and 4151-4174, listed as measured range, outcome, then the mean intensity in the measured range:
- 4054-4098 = -3.6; 4.61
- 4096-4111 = -2.1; 4.83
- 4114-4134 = -1.6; 4.57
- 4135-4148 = 0.0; 4.23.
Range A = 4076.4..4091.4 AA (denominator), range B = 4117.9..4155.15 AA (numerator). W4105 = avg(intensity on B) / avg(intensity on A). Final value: 0.90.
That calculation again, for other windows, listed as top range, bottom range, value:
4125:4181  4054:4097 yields 0.92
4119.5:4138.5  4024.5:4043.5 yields 1.04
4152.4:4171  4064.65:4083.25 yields 0.93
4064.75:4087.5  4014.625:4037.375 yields 1.07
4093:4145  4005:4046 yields 1.07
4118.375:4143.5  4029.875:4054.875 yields 1.03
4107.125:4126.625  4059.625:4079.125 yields 1.07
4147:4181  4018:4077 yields 0.96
